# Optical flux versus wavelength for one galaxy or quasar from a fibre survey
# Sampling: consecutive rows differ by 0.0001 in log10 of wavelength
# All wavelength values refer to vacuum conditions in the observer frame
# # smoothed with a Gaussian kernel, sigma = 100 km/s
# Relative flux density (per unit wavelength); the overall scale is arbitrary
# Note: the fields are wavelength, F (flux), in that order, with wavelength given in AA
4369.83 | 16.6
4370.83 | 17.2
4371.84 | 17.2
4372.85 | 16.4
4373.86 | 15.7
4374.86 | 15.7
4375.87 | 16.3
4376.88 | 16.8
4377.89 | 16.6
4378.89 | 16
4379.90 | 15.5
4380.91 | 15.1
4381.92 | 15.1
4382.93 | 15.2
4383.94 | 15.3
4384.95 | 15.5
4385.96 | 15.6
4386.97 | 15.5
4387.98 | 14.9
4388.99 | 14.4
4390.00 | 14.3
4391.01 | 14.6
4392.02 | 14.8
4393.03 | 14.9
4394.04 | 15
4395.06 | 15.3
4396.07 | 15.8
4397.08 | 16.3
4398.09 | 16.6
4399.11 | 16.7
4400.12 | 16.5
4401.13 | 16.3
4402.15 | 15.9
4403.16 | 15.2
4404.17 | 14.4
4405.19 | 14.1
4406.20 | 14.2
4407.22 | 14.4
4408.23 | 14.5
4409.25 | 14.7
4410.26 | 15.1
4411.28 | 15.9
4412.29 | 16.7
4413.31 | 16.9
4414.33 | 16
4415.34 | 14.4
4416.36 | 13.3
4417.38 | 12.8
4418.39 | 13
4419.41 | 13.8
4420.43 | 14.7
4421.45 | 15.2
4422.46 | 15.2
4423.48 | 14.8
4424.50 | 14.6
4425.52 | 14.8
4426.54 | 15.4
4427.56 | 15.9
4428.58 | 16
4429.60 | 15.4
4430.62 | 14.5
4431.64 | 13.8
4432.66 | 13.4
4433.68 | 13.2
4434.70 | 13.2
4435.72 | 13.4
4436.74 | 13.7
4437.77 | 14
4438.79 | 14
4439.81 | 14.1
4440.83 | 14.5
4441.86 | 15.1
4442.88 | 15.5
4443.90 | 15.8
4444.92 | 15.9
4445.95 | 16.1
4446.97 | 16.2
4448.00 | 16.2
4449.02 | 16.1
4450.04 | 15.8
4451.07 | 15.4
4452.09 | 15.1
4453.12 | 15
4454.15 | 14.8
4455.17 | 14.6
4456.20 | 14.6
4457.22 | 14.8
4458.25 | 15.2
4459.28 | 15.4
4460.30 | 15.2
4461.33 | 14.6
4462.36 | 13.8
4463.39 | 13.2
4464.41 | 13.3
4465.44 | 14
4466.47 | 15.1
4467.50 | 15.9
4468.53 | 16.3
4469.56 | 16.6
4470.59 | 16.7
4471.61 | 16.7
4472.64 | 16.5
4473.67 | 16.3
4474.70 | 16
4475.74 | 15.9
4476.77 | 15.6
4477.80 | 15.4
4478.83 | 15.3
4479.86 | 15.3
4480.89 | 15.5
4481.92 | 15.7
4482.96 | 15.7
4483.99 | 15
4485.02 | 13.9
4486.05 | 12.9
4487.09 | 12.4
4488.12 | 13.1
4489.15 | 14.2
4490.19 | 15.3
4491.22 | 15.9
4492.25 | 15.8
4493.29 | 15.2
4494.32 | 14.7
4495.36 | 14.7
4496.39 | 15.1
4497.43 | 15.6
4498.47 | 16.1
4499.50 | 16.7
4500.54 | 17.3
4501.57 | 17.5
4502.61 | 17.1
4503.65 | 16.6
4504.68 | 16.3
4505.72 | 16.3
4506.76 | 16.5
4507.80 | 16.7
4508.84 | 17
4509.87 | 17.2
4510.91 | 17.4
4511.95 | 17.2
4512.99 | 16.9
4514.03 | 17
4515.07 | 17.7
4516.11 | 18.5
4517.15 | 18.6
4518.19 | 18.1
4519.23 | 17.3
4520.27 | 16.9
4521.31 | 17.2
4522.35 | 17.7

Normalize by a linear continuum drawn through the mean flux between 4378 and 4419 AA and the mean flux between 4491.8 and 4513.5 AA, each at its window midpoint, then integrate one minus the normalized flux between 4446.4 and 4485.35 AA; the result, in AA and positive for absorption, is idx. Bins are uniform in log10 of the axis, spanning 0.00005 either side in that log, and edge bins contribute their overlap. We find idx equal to 1.5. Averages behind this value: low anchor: 15.2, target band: 15.3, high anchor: 16.4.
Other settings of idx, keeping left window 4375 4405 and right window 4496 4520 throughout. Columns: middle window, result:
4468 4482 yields 0.5 AA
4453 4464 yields 1.2 AA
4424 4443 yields 1.9 AA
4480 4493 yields 1.6 AA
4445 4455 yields 0.4 AA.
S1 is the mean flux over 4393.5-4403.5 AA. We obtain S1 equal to 16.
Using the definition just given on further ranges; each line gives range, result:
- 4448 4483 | 15.3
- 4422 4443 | 14.5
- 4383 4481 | 15.1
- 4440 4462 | 15.3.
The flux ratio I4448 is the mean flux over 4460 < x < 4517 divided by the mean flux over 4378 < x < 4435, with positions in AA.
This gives 1.05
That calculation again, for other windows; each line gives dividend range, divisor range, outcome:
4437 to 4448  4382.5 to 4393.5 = 1.01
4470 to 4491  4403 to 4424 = 1.03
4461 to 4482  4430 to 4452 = 1.04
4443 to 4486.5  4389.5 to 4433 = 1.02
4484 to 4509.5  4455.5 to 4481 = 1.01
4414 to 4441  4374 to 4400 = 0.92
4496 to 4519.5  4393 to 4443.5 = 1.14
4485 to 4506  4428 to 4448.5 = 1.05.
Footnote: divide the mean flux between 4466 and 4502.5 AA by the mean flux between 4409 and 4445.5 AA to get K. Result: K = 1.06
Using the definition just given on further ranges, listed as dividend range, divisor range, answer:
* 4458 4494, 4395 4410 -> 0.98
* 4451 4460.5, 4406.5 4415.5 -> 0.97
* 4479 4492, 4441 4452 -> 0.93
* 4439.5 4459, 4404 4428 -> 1.04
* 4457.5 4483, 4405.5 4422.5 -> 1.04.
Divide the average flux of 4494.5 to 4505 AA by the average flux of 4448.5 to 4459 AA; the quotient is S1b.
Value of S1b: 1.1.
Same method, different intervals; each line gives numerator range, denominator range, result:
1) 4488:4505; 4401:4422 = 1.07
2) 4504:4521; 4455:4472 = 1.14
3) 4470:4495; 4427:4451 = 1.02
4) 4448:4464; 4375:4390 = 0.96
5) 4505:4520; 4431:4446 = 1.21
